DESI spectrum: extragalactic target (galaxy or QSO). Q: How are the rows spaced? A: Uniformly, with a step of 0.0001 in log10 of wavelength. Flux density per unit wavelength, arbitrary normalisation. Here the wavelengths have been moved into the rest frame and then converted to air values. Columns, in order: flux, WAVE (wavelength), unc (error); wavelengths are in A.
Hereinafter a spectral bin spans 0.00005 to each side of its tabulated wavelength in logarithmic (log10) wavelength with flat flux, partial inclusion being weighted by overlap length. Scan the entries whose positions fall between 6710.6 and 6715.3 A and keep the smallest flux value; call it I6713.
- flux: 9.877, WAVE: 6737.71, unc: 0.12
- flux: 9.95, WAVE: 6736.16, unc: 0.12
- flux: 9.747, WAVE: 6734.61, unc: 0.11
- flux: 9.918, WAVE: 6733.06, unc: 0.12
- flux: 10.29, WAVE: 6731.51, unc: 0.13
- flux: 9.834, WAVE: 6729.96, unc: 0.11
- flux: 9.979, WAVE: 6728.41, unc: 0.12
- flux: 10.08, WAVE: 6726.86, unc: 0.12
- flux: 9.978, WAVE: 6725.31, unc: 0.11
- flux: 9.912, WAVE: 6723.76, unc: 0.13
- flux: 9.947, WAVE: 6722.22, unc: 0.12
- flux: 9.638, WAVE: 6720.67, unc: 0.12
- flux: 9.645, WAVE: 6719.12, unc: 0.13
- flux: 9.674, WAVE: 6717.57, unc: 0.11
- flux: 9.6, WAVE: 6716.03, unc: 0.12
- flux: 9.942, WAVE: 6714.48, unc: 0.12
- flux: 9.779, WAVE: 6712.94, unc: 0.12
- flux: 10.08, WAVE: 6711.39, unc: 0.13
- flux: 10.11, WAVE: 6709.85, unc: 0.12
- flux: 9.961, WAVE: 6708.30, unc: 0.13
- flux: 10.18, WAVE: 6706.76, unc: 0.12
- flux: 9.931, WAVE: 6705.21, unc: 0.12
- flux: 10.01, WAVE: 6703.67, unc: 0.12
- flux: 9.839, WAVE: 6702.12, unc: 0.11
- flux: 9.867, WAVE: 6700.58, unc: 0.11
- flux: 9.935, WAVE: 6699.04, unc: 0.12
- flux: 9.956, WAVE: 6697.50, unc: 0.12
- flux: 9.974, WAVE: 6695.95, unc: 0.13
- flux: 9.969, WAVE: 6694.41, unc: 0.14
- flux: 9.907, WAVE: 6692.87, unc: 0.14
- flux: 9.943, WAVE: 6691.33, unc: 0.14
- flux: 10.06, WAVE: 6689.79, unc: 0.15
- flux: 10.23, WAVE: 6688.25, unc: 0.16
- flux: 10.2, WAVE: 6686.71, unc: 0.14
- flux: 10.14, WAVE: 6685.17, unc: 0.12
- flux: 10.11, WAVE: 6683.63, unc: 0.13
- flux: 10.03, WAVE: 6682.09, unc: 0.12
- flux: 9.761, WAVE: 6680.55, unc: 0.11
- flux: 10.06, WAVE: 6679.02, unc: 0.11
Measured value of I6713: 9.779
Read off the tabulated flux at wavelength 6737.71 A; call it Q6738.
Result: 9.877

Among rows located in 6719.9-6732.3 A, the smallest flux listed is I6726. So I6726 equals 9.638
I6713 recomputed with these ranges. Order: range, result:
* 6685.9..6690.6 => 10.06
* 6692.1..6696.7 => 9.907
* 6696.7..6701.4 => 9.867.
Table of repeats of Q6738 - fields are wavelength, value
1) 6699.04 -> 9.935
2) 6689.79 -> 10.06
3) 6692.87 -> 9.907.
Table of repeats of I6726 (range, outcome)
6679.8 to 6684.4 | 9.761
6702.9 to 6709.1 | 9.931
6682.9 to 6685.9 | 10.11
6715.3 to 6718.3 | 9.6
